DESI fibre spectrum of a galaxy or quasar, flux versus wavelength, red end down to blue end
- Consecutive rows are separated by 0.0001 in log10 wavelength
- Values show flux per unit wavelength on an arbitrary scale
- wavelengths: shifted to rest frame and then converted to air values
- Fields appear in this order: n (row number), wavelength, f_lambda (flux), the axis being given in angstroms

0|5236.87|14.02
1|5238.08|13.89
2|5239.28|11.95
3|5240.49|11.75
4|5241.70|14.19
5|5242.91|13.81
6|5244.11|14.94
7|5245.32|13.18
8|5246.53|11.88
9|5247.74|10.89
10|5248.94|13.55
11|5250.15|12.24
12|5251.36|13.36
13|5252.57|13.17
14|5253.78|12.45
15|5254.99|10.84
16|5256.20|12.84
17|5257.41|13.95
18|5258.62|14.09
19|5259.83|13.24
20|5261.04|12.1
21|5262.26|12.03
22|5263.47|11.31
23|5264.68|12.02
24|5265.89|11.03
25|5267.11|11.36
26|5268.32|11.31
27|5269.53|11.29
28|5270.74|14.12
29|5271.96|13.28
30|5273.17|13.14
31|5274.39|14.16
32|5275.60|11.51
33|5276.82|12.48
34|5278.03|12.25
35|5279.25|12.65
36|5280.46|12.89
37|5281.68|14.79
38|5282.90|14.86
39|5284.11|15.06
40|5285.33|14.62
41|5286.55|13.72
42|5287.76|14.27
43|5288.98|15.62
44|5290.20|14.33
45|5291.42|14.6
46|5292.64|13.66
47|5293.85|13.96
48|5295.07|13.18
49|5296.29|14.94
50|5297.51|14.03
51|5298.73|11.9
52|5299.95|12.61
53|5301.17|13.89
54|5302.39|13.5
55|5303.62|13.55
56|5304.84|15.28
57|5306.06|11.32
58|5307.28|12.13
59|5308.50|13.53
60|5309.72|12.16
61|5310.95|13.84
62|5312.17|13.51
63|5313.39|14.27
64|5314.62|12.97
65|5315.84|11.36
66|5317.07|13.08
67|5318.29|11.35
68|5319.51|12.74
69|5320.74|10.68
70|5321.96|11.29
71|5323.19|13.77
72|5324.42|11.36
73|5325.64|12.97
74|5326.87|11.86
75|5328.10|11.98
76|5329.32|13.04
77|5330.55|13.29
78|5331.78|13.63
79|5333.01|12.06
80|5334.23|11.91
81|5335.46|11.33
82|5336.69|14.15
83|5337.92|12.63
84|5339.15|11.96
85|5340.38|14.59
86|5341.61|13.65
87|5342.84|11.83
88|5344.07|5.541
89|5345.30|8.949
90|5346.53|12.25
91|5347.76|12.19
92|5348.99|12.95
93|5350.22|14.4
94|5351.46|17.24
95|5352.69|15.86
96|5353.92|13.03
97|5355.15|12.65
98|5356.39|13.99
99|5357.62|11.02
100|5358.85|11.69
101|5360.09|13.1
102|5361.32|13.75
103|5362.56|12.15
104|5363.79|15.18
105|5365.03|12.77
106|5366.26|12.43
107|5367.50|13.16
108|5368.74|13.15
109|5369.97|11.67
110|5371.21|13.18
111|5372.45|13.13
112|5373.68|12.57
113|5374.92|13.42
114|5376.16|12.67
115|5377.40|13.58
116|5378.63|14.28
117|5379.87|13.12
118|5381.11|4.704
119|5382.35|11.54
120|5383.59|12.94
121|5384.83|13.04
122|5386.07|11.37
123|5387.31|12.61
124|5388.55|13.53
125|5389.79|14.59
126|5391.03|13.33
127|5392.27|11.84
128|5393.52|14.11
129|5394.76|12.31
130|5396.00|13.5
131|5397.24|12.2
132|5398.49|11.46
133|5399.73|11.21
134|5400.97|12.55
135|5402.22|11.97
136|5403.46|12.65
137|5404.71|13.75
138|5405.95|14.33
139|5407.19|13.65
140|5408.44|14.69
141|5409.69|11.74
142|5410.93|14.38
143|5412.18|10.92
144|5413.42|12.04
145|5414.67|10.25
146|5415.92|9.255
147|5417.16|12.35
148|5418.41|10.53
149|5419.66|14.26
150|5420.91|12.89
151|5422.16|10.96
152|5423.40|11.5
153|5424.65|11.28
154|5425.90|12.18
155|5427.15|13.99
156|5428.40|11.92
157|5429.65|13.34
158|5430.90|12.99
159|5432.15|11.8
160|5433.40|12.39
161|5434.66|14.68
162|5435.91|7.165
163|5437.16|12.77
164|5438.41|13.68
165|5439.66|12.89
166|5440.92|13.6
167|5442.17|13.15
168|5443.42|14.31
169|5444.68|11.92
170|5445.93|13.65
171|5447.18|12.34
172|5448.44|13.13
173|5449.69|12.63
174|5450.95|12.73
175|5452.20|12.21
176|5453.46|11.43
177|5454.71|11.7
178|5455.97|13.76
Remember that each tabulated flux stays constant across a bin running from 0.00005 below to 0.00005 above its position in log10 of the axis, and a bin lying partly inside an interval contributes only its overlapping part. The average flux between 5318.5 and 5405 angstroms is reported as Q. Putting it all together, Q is 12.6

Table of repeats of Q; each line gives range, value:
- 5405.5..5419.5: 12.2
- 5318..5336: 12.2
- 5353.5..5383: 12.6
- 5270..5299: 13.8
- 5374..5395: 12.5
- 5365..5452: 12.5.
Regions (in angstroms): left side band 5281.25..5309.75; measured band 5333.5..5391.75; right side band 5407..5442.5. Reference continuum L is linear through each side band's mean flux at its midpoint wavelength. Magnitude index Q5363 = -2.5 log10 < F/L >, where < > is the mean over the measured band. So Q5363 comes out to 0.03 mag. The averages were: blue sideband 13.8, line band 12.7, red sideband 12.3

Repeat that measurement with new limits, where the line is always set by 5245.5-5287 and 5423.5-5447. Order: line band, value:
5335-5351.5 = 0.04 mag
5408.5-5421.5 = 0.06 mag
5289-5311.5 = -0.06 mag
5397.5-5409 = -0.02 mag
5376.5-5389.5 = 0.05 mag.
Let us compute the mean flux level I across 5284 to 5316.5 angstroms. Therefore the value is 13.6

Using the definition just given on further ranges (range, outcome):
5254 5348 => 12.8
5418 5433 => 12.3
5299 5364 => 12.7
